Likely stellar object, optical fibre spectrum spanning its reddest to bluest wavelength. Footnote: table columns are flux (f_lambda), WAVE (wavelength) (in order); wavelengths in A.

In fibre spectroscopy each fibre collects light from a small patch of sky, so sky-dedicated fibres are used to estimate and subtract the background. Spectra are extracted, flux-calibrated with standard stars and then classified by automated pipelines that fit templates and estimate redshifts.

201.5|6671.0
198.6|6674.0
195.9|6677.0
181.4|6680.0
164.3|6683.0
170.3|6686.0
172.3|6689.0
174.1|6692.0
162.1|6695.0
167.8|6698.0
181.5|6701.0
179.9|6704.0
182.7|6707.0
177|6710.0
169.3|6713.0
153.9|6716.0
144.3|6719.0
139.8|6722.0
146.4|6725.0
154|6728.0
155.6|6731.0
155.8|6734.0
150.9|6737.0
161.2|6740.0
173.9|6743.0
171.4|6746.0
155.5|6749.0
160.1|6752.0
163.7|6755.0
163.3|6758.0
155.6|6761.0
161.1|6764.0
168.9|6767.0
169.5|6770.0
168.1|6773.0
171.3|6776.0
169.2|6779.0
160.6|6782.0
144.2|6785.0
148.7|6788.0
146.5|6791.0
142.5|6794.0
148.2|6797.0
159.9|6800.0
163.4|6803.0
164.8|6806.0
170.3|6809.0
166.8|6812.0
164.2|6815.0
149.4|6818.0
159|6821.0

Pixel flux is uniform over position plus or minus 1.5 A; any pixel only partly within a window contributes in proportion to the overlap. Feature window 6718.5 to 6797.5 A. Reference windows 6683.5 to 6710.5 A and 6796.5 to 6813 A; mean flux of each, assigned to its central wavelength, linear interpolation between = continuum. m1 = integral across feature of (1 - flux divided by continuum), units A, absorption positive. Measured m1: 4.7 A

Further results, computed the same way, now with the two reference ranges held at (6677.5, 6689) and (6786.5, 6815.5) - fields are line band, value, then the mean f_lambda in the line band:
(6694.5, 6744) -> 2.1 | 162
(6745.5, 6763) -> 0.3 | 161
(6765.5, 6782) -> -0.8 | 169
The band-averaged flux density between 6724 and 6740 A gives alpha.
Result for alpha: 154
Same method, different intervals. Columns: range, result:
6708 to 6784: 161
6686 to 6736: 164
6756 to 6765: 160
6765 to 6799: 158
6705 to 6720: 167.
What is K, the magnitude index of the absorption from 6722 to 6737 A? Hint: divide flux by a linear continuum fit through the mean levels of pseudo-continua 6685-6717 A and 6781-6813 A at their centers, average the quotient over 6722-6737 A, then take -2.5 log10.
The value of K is 0.11 mag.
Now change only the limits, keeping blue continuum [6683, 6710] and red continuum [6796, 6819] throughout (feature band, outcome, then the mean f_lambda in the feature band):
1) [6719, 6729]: 0.17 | 146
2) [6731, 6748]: 0.05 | 162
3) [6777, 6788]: 0.05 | 157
